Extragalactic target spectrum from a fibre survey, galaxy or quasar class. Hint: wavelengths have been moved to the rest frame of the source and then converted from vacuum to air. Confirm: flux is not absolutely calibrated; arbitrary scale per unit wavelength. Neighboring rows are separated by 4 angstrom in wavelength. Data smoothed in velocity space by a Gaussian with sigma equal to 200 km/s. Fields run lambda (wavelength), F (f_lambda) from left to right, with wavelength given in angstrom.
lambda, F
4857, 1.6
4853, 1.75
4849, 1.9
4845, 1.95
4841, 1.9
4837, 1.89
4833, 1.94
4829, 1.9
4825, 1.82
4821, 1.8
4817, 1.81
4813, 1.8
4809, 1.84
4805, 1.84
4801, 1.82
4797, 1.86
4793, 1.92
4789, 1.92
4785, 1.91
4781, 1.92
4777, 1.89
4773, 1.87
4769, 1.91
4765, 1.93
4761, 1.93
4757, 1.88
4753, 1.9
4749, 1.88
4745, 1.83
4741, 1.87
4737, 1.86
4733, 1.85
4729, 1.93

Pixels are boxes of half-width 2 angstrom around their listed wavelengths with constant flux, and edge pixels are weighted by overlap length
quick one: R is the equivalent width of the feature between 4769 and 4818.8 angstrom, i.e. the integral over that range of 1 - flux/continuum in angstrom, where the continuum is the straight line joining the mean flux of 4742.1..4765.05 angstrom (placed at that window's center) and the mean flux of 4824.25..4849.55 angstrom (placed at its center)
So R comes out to 0.70 angstrom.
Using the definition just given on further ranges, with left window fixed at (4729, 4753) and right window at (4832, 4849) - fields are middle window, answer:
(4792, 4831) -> 1.29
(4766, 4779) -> -0.07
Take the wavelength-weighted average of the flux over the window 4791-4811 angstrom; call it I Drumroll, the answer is 1.86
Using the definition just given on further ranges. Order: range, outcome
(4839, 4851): 1.92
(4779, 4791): 1.92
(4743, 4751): 1.85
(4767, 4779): 1.89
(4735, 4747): 1.85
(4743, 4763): 1.88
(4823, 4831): 1.86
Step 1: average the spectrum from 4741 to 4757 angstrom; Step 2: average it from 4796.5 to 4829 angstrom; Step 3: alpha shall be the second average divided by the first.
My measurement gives 0.98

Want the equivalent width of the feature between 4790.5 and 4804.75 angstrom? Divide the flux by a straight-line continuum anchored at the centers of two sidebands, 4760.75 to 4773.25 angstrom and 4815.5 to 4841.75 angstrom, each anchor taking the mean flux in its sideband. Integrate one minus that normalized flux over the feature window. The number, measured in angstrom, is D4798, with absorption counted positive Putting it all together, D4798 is 0.18 angstrom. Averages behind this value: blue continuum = 1.91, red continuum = 1.87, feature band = 1.87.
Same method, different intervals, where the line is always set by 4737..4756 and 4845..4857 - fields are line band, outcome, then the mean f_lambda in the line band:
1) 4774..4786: -0.3 angstrom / 1.9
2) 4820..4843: -0.7 angstrom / 1.88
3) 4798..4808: 0.0 angstrom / 1.83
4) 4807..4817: 0.1 angstrom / 1.82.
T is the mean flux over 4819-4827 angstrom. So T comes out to 1.81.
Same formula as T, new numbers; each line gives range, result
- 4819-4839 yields 1.87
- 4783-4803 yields 1.89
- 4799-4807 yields 1.83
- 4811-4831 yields 1.83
